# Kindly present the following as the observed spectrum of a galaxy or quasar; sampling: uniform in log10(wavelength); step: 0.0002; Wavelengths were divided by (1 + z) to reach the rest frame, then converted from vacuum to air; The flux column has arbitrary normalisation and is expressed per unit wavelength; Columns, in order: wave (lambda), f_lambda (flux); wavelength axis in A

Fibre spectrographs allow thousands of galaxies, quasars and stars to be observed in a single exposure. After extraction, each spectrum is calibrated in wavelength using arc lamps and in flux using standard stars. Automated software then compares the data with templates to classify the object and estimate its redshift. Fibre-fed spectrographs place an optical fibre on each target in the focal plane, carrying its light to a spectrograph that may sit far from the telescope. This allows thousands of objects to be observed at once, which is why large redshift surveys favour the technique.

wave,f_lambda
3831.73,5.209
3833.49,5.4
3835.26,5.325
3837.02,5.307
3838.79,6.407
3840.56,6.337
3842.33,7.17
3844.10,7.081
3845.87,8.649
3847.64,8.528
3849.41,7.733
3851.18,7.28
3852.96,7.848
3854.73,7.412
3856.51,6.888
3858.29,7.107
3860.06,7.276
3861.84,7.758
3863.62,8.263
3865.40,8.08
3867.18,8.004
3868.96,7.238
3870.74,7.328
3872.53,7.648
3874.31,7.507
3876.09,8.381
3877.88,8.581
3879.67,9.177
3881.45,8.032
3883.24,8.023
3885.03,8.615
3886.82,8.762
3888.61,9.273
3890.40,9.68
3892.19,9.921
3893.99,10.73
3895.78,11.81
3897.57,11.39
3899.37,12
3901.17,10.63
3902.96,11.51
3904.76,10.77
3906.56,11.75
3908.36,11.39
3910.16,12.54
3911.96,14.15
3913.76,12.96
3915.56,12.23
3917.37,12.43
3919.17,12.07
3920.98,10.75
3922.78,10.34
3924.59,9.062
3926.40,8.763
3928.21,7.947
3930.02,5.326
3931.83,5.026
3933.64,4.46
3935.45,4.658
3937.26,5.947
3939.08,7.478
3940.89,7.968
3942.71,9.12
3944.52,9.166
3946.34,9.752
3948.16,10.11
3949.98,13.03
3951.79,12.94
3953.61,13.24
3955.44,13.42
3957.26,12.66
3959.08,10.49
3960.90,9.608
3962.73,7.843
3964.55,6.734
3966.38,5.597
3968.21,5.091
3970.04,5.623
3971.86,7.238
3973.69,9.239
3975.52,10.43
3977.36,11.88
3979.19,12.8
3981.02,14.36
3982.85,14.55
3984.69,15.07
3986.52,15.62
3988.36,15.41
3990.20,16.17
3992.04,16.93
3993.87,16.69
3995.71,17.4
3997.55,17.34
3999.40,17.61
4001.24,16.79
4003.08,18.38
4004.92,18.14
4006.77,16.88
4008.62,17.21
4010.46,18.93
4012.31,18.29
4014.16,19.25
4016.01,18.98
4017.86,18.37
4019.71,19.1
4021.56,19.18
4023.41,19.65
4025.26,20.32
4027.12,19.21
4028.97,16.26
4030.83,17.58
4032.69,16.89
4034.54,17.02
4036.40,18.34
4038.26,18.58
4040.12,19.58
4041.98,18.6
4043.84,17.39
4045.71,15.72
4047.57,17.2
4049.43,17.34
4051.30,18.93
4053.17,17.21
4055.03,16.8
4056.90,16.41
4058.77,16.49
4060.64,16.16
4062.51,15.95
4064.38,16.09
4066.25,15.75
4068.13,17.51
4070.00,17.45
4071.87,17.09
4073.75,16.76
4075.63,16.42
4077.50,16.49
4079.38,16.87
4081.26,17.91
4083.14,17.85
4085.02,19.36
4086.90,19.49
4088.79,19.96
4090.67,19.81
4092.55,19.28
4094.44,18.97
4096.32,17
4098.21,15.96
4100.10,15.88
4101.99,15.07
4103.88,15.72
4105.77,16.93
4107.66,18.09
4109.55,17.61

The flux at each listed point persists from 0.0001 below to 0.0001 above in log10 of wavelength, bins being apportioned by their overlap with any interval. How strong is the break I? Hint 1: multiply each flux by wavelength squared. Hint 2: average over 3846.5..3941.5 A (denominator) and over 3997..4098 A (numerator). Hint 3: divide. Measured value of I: 2.14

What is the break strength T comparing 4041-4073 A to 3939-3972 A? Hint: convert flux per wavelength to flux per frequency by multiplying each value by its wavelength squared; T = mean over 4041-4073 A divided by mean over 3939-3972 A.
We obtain 1.89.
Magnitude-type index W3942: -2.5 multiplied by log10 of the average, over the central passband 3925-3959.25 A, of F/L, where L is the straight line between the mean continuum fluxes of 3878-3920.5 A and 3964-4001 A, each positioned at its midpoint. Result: 0.30 mag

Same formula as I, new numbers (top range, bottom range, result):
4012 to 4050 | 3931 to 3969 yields 2.16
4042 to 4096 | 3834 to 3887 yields 2.57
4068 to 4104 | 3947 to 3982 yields 1.84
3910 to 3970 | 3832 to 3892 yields 1.28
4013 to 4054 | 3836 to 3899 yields 2.42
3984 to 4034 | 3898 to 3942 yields 1.92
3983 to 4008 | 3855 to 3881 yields 2.29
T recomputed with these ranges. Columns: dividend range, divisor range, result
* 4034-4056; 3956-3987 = 1.79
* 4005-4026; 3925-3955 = 2.28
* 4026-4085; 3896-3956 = 1.82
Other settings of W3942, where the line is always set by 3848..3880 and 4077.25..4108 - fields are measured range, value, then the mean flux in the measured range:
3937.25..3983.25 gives 0.20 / 9.88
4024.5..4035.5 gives -0.19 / 17.8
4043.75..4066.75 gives -0.04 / 16.7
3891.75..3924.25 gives -0.20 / 11.6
